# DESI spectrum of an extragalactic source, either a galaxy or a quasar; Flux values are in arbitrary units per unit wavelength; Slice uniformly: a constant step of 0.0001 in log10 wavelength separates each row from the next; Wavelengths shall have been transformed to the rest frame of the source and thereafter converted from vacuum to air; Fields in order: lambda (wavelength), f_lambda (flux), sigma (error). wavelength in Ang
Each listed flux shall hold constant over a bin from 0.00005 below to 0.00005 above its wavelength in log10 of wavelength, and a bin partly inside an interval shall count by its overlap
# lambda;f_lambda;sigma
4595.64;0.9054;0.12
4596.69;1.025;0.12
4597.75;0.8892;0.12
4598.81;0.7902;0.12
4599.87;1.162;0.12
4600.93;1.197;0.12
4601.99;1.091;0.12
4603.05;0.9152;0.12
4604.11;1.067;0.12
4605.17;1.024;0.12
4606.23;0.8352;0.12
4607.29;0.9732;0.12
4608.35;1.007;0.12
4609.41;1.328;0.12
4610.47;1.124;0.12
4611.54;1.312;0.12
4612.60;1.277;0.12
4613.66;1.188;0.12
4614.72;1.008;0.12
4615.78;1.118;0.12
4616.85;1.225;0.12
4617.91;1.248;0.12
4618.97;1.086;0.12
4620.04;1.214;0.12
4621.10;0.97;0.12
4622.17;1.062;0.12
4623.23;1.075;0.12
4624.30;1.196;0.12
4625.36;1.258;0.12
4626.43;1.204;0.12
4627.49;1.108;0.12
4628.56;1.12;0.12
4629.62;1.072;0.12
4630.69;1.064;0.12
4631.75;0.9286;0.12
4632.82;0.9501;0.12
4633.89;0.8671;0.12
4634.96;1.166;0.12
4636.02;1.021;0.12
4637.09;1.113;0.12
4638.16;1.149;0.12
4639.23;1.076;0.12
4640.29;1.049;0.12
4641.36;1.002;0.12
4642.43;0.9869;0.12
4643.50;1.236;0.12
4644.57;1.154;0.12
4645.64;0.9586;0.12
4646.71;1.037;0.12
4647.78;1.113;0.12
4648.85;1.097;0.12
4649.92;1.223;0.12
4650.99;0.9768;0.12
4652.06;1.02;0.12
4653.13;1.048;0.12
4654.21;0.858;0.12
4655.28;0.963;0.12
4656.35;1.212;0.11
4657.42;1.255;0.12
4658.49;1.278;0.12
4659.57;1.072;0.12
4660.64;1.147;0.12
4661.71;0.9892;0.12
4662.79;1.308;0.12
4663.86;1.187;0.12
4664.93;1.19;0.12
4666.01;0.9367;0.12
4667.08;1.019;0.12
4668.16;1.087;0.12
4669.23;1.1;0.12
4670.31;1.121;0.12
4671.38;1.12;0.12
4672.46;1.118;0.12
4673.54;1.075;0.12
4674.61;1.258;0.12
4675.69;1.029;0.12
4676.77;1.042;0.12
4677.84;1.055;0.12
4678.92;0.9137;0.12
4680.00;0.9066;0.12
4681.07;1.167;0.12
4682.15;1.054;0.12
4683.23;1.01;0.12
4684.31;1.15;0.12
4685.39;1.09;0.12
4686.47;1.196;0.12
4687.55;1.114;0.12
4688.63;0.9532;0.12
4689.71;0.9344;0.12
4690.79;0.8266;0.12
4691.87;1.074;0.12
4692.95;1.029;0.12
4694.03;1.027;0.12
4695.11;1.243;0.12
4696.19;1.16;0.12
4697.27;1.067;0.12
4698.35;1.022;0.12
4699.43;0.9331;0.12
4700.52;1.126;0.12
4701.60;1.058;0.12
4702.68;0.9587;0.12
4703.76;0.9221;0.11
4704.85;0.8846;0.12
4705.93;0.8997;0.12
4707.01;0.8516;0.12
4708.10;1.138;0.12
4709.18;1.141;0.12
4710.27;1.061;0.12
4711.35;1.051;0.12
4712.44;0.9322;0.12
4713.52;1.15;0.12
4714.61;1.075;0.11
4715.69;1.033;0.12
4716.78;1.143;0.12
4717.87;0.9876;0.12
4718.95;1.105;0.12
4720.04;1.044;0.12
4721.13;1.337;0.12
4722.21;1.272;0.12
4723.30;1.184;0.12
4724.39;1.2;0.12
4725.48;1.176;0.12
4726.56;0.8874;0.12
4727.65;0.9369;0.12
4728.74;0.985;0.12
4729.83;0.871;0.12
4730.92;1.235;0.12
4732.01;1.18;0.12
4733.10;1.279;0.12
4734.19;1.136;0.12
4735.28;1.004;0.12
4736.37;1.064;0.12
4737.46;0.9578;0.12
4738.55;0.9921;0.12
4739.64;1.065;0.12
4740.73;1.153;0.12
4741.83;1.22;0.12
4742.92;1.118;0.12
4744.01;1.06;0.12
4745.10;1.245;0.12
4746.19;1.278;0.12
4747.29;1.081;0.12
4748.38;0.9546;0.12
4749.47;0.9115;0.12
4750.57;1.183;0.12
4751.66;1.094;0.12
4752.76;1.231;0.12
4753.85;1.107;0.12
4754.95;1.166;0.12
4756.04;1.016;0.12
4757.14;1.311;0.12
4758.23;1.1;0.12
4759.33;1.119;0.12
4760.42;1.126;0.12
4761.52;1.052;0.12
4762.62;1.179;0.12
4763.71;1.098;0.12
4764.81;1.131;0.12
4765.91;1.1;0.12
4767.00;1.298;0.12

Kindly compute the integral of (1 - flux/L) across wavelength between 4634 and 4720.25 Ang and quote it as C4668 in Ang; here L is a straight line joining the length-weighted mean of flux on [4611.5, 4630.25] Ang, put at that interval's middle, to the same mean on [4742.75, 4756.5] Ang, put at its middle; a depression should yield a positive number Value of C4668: 5.1 Ang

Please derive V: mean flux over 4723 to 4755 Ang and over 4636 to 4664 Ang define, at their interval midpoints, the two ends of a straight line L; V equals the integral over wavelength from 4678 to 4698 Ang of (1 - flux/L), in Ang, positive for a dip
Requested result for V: 0.81 Ang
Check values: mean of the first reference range 1.09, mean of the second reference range 1.1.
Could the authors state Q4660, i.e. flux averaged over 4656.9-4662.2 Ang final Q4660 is 1.15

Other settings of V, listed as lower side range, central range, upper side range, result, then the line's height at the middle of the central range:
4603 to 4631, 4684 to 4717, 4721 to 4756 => 2.15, 1.11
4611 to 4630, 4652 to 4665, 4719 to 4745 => 0.20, 1.14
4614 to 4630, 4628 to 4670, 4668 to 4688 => 1.17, 1.11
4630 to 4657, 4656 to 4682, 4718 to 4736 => -0.89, 1.07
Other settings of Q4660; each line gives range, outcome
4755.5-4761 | 1.13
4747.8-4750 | 0.939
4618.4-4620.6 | 1.15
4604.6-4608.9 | 0.963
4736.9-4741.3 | 1.04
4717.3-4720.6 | 1.05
